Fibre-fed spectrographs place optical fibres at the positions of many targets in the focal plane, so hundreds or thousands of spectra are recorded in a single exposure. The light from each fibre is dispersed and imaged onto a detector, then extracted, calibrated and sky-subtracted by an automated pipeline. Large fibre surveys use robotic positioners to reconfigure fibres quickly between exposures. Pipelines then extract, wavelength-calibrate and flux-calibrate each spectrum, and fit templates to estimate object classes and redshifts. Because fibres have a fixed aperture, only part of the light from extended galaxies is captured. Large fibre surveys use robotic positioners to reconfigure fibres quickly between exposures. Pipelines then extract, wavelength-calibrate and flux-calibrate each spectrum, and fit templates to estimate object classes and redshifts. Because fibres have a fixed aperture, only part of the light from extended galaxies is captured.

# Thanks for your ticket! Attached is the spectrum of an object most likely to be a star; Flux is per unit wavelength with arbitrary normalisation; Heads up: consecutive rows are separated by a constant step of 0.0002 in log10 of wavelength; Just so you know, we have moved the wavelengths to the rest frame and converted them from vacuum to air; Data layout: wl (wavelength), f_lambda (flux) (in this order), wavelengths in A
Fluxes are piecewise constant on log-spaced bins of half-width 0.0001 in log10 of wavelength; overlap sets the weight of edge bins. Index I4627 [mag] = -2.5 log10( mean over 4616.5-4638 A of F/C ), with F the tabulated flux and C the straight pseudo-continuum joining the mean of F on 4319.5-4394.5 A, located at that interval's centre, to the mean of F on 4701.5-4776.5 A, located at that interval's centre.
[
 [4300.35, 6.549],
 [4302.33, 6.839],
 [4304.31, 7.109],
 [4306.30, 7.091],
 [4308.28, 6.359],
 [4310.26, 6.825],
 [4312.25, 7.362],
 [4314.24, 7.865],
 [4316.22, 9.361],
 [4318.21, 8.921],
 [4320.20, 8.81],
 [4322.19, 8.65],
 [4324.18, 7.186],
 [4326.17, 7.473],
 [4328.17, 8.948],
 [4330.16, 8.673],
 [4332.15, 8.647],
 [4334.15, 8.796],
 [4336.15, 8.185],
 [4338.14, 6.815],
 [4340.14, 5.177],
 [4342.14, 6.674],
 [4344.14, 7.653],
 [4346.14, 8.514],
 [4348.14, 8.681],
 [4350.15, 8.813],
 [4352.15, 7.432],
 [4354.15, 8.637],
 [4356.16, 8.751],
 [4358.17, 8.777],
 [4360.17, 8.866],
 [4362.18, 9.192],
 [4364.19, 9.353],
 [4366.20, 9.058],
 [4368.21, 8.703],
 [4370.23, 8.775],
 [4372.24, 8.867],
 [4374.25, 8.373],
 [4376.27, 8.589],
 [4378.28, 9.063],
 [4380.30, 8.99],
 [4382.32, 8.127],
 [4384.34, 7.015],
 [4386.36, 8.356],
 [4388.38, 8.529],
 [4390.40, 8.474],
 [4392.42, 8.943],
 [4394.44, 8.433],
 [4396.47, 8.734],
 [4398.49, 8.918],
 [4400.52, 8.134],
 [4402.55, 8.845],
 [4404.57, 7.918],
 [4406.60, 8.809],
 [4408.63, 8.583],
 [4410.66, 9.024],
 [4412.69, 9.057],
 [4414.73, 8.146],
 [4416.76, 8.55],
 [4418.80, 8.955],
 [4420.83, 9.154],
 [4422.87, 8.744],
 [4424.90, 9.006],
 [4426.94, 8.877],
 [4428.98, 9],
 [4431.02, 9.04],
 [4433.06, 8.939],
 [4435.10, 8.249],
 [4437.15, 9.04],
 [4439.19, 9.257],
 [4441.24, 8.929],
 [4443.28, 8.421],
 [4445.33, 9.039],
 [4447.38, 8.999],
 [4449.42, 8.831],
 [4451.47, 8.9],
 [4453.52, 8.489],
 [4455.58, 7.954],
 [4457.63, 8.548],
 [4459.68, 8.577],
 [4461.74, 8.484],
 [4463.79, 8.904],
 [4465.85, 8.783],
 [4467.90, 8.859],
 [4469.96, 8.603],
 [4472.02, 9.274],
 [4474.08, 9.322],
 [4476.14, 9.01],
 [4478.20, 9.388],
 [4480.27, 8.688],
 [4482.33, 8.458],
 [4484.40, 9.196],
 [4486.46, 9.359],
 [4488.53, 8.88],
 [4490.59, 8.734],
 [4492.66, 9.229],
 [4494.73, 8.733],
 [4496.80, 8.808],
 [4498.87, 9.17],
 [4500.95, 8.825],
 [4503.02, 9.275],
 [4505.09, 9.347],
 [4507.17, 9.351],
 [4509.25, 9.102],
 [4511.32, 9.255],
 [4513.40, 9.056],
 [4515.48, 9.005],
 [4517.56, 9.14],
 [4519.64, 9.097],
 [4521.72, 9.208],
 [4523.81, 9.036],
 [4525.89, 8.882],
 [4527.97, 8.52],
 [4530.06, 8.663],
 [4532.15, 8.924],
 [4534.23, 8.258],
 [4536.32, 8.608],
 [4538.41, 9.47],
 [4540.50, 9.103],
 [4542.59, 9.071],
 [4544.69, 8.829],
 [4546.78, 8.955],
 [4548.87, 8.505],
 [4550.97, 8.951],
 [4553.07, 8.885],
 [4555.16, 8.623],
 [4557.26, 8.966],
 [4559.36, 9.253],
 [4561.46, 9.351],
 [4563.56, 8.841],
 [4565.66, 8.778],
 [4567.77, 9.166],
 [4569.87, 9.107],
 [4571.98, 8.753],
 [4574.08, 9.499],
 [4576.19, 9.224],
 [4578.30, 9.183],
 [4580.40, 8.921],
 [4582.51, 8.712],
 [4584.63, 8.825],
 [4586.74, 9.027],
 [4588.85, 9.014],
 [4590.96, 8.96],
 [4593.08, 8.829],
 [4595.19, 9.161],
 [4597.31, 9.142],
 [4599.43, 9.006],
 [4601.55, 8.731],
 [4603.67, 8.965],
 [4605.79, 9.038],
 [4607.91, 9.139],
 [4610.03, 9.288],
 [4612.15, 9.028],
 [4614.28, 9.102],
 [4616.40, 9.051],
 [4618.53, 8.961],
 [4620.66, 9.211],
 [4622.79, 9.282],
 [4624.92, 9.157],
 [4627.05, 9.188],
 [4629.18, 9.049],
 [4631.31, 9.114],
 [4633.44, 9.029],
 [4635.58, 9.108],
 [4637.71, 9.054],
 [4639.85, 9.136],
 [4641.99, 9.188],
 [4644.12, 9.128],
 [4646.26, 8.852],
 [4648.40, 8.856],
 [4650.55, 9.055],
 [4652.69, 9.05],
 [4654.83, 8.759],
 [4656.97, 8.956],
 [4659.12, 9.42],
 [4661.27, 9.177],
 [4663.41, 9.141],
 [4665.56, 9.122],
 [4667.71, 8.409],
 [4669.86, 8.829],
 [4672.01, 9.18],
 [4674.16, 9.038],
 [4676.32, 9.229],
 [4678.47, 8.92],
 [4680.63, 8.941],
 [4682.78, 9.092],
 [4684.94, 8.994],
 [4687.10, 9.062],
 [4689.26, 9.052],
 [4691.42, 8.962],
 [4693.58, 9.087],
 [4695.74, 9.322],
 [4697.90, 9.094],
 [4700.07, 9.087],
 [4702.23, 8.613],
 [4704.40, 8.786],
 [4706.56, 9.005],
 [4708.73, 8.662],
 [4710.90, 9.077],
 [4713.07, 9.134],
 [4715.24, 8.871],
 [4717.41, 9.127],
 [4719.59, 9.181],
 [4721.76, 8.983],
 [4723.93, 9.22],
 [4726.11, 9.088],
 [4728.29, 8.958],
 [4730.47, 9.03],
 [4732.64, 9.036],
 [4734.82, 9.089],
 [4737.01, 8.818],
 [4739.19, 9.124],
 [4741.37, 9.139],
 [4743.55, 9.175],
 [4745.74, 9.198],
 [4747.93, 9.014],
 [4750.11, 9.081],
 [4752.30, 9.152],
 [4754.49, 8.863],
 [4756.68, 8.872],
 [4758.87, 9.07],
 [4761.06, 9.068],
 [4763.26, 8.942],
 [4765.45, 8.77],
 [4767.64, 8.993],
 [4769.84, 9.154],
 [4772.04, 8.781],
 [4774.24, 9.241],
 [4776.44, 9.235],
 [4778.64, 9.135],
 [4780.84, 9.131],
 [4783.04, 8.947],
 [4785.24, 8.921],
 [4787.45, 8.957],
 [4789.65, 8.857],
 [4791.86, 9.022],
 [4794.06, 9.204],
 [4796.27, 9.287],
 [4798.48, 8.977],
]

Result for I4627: -0.04 mag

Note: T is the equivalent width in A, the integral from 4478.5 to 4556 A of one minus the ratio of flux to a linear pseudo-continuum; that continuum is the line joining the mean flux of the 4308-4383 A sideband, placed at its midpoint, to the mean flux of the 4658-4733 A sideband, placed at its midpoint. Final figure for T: -2.8 A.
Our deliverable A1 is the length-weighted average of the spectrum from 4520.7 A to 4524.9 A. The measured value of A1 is 9.11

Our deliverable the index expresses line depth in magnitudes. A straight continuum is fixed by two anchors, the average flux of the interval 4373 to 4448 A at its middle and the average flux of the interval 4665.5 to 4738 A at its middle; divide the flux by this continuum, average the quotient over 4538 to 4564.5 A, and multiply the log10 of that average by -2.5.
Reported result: -0.02 mag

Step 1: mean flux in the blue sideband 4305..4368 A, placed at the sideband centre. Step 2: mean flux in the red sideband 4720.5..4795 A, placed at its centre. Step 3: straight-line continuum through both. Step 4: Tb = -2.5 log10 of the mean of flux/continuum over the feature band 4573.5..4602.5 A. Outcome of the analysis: -0.04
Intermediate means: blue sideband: 8.12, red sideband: 9.04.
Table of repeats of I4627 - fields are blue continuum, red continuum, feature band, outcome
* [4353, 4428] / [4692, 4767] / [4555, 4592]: -0.02 mag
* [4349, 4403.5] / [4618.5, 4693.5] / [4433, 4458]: 0.00 mag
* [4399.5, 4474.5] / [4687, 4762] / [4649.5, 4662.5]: -0.01 mag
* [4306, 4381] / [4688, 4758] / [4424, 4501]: -0.05 mag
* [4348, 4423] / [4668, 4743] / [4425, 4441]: -0.03 mag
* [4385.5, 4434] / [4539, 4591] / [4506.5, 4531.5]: -0.01 mag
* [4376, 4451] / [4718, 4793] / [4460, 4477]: -0.02 mag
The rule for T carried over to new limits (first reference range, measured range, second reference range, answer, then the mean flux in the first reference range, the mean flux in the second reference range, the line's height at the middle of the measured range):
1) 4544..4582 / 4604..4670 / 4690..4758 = -0.4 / 8.99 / 9.03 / 9.01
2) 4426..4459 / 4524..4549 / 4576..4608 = 0.2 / 8.78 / 8.98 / 8.91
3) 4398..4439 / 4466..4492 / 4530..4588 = -0.4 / 8.76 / 8.95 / 8.84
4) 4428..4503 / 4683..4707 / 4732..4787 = 0.0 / 8.86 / 9.04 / 9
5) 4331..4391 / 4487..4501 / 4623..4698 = -0.5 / 8.33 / 9.05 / 8.65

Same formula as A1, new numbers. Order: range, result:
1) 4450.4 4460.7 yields 8.49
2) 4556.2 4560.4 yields 9.1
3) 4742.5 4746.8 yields 9.18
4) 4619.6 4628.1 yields 9.21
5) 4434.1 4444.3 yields 8.78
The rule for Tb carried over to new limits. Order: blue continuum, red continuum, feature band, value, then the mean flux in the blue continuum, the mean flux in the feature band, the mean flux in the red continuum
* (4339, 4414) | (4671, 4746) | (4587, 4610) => -0.021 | 8.45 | 9.01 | 9.04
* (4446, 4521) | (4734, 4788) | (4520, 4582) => 0.001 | 8.94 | 8.95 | 9.03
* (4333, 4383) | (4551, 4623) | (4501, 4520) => -0.044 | 8.36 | 9.17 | 9.03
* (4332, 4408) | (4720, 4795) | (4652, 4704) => -0.014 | 8.38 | 9.02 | 9.04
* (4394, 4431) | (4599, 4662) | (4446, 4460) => 0.020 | 8.73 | 8.63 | 9.07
